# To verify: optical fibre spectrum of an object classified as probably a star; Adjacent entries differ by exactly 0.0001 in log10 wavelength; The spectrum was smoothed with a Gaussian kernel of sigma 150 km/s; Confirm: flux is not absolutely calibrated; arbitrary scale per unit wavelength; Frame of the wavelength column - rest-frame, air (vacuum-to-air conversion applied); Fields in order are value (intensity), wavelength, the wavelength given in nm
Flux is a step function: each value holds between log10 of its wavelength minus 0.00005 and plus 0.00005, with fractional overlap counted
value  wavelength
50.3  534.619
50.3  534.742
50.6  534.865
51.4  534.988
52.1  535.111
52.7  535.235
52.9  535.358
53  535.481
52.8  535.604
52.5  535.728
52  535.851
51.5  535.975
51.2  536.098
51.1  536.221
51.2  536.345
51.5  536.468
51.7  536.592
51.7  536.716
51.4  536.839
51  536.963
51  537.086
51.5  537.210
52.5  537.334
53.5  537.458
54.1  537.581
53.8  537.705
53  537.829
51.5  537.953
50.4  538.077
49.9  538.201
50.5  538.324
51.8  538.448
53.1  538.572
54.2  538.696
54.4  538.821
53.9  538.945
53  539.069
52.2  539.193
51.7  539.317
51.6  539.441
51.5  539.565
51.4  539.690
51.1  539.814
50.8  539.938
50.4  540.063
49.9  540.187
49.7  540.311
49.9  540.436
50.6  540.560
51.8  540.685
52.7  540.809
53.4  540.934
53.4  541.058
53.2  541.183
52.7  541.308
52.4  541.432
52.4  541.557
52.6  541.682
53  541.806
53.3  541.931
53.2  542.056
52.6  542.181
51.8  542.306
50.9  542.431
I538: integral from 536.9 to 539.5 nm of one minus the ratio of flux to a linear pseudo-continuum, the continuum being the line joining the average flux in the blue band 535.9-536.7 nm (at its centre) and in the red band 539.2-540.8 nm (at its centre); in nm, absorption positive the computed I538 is -0.06 nm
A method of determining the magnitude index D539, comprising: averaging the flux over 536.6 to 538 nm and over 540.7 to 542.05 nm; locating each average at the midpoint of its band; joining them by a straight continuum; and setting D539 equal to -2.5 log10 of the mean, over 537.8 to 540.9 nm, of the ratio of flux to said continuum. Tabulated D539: 0.02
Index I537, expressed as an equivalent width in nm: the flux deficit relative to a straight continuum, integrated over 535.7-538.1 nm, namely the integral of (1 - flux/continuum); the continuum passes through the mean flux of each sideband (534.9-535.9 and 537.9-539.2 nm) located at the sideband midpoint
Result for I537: 0.02 nm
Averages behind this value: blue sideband 52.4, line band 51.9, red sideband 52.3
